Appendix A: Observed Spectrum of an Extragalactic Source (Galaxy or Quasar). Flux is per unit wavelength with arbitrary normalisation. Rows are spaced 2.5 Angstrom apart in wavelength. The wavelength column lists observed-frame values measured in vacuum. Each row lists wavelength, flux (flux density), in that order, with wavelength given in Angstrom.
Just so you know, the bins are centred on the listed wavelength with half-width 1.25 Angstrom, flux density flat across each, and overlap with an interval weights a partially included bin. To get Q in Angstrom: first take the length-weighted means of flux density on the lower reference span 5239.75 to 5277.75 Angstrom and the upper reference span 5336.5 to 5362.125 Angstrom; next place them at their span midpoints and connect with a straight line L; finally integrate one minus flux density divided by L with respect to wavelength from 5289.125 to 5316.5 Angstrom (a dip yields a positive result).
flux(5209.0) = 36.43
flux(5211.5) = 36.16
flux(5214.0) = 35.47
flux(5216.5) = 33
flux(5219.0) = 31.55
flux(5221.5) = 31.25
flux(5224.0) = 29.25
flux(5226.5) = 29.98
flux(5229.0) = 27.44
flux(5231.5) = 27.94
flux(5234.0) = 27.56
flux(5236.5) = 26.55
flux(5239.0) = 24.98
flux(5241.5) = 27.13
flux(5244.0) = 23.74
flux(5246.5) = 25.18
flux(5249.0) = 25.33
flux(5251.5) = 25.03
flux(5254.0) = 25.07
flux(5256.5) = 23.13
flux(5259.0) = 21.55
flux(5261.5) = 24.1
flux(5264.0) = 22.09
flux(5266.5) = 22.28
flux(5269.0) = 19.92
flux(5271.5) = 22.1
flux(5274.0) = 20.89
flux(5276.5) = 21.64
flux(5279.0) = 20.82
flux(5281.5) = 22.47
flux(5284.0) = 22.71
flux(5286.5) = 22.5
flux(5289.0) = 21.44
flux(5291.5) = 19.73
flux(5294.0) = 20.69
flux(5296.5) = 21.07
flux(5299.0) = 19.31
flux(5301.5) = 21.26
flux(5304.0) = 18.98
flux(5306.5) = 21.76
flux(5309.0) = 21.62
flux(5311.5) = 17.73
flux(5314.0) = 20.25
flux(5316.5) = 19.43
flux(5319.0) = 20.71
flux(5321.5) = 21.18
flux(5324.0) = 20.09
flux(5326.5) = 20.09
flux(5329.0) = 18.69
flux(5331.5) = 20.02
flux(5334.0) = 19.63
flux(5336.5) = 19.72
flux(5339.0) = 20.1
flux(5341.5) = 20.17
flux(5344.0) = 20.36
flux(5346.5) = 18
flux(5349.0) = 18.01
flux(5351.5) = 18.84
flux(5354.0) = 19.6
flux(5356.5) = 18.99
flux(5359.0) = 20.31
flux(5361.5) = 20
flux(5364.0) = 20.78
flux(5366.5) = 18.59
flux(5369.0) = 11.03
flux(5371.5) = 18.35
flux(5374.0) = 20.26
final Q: 1.5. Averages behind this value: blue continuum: 23.3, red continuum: 19.4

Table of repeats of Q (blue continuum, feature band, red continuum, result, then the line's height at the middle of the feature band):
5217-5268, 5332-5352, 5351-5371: 0.3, 19.7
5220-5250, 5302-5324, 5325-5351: 1.1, 21.4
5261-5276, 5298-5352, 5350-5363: 1.4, 20.3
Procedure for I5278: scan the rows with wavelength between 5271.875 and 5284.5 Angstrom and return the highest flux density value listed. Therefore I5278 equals 22.71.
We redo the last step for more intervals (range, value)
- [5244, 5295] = 25.33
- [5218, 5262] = 31.55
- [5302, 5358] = 21.76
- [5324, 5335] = 20.09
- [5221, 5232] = 31.25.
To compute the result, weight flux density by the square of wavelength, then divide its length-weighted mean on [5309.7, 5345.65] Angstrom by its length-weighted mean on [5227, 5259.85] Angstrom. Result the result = 0.80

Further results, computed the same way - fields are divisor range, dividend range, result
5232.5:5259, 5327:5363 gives 0.80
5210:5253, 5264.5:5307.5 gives 0.75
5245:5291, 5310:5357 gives 0.89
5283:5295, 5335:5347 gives 0.94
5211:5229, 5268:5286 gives 0.69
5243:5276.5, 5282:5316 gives 0.91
